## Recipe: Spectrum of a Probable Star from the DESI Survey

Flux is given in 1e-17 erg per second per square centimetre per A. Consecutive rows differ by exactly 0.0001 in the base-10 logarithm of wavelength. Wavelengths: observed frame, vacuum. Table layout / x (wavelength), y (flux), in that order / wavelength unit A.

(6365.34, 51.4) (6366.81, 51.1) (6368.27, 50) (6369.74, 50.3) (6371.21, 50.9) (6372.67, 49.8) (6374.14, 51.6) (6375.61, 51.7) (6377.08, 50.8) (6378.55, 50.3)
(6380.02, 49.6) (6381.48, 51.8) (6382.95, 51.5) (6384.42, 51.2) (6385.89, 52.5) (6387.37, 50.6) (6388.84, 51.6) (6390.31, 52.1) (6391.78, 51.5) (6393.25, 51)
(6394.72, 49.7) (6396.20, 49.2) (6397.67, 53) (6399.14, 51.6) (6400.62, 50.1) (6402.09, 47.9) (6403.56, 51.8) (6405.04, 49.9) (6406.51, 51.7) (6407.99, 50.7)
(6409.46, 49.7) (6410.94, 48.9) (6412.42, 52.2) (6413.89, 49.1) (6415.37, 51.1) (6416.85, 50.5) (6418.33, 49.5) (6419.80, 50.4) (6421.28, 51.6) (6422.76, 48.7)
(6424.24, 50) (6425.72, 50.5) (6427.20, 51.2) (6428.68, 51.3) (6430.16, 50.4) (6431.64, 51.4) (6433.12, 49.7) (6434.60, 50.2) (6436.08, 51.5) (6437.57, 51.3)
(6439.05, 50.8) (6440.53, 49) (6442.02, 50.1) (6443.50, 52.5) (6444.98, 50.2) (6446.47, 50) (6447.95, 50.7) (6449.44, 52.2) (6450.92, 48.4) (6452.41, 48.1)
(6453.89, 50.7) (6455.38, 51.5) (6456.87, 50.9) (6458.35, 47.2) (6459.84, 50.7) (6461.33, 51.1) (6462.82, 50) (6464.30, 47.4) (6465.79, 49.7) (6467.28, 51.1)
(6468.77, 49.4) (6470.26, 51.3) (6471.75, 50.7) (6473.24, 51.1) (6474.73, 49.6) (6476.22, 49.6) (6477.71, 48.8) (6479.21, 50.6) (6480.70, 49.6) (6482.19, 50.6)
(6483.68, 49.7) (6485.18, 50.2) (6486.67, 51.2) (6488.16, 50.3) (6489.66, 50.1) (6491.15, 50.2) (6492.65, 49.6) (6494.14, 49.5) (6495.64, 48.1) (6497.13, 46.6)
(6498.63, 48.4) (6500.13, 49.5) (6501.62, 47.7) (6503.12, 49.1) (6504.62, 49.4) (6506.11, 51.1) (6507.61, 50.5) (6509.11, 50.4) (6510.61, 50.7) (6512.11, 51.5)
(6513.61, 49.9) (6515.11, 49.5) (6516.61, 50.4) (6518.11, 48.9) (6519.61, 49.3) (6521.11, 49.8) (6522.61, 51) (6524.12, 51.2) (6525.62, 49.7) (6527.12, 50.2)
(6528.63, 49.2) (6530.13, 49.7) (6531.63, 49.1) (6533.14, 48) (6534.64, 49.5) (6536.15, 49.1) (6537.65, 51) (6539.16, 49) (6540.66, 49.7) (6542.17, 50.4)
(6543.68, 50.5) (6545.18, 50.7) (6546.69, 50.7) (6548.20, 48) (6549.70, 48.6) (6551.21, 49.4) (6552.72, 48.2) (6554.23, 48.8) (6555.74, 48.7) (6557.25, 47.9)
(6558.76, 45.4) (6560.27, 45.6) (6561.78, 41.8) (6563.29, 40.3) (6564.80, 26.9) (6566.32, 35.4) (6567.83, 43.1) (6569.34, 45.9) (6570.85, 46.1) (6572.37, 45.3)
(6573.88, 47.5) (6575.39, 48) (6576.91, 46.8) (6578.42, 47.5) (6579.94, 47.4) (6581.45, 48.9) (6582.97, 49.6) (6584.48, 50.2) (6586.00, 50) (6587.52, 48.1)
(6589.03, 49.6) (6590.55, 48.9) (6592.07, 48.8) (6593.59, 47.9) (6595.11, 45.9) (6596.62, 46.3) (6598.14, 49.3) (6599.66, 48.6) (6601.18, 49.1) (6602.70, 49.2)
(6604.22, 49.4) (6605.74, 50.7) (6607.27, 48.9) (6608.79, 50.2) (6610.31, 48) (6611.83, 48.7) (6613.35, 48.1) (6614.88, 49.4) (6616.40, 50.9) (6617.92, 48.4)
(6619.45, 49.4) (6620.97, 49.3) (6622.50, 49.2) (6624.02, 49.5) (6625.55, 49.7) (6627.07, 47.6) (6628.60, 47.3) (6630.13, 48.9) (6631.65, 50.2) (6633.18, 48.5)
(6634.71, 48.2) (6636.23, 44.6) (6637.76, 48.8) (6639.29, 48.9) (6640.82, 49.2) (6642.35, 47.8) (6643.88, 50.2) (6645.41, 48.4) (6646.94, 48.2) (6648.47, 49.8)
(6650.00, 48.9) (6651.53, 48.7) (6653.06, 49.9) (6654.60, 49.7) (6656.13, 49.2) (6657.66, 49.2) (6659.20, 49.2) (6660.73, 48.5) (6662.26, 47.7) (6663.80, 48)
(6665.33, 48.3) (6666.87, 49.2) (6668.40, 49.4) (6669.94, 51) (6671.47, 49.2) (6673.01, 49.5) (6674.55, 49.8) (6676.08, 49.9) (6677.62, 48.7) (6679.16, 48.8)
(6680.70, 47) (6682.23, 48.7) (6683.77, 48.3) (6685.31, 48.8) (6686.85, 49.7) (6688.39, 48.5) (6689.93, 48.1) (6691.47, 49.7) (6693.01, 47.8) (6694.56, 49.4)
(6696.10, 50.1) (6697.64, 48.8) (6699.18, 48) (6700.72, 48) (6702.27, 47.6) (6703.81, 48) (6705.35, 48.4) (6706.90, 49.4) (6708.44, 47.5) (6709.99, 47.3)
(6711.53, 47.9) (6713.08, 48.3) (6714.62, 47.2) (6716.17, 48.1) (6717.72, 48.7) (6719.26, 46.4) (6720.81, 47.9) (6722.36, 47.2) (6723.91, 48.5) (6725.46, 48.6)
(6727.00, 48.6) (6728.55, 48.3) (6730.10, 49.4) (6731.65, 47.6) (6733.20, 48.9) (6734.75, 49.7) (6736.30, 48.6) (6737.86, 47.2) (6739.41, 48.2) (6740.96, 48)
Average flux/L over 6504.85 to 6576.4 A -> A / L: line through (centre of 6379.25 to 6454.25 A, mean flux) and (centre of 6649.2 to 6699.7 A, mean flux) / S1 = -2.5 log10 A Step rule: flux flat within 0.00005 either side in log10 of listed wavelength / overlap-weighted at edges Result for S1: 0.043 mag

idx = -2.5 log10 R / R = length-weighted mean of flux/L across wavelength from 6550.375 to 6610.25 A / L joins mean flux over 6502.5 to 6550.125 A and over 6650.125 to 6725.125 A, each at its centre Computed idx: 0.06 mag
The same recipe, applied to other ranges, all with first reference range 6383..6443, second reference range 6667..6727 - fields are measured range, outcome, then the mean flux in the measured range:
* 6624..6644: 0.013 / 48.4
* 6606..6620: 0.001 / 49.1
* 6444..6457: 0.001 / 50.3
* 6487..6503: 0.021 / 49.1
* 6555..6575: 0.149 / 43.2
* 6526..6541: 0.006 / 49.5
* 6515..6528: -0.003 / 50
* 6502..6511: -0.003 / 50.1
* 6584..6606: 0.012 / 48.7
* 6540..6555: 0.003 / 49.5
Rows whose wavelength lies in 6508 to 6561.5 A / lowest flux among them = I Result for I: 45.4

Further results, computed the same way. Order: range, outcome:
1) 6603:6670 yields 44.6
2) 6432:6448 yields 49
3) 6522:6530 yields 49.2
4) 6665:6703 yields 47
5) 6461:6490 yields 47.4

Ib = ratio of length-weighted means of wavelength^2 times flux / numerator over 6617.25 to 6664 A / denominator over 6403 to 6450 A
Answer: 1.03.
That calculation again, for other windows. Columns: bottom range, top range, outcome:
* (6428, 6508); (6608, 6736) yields 1.04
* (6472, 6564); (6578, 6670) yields 1.02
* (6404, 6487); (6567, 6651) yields 1.01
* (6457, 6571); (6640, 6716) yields 1.05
